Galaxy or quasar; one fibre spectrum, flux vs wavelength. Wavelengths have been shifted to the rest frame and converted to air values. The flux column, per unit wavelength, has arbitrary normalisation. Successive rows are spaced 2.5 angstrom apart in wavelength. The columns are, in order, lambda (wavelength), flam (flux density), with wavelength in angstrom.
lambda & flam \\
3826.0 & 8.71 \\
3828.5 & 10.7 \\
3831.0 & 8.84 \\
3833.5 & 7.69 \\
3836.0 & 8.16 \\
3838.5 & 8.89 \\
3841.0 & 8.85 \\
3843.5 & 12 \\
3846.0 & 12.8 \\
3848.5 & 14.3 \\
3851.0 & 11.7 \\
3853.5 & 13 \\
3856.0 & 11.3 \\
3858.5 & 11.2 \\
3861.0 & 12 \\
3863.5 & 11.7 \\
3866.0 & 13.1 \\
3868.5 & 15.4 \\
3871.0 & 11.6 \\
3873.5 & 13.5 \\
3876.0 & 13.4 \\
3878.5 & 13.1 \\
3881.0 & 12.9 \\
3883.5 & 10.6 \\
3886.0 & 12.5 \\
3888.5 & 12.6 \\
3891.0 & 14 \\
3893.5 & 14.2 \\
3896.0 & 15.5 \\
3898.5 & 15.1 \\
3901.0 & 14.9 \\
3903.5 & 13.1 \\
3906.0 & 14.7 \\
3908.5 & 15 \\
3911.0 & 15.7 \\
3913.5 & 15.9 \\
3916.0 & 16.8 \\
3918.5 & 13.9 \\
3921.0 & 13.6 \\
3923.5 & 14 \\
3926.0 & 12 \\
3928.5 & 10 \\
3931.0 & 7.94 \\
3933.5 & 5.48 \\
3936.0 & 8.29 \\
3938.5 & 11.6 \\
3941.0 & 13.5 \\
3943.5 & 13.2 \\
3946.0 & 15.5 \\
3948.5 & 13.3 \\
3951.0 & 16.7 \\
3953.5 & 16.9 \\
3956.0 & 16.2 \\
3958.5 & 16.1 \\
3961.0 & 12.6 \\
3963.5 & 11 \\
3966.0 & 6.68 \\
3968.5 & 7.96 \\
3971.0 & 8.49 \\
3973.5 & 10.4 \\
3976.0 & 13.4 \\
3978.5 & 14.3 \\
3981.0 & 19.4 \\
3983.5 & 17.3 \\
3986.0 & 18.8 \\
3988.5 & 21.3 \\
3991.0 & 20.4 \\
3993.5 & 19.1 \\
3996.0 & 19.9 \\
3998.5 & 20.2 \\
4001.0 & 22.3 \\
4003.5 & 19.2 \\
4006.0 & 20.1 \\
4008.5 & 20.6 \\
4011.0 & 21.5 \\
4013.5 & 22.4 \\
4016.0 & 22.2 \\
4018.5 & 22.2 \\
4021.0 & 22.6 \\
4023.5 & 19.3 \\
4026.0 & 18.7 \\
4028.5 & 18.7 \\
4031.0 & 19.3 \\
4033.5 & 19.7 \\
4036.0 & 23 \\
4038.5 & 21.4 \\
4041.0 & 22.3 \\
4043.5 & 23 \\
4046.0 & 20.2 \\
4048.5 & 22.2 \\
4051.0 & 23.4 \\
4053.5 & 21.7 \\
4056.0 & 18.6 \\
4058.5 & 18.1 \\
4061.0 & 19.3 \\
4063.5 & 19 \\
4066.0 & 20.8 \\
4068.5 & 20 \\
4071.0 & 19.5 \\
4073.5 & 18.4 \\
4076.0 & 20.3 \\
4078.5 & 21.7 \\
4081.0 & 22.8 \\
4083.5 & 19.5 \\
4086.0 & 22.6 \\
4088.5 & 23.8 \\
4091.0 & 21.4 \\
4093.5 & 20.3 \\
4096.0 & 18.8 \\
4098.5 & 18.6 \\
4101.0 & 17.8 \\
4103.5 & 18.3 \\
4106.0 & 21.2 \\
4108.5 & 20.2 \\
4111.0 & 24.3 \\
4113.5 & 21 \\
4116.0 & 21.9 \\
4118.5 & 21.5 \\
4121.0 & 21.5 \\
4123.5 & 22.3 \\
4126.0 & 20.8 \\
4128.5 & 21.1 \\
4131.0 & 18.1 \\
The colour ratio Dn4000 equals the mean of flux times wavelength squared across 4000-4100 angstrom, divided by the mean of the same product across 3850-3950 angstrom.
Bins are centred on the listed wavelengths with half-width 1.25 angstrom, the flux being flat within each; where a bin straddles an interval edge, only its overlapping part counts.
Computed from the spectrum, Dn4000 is 1.73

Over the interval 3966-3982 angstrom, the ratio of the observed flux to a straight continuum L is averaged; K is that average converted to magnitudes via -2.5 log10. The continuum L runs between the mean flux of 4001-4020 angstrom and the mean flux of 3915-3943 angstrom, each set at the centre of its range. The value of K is 0.40 mag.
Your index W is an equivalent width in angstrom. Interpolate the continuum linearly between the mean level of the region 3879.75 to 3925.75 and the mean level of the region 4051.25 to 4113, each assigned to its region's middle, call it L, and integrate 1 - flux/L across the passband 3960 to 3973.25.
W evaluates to 5.6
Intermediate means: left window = 14.1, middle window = 9.36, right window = 20.4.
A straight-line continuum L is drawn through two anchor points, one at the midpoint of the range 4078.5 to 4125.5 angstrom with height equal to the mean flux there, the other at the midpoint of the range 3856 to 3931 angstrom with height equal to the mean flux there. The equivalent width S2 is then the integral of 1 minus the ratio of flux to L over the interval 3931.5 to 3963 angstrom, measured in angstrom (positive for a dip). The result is 4.7 angstrom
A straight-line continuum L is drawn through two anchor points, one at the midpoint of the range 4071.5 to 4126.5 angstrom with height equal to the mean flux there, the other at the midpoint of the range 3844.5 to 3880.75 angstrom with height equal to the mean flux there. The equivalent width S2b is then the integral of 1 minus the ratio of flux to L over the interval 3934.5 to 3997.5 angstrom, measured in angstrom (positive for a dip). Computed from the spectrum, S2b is 7.2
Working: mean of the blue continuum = 12.7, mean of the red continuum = 20.8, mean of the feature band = 14.5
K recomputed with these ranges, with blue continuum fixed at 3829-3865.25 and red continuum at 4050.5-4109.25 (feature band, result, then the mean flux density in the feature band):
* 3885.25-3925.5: -0.095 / 14.4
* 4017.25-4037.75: -0.132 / 20.5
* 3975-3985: 0.000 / 16.2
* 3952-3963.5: 0.023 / 15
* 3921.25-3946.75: 0.276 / 11.2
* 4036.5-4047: -0.170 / 21.9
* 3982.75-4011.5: -0.186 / 20.1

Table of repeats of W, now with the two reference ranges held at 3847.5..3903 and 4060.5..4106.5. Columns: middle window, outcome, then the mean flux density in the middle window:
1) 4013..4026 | -2.45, 21.4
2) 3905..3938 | 4.64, 12.5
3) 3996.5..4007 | -1.82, 20.4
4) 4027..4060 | -3.55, 20.9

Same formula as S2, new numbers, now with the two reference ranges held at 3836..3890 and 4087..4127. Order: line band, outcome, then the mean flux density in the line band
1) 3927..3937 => 4.5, 8.02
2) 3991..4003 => -2.4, 20.3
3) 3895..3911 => -1.4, 14.8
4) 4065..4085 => -0.7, 20.4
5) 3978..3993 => -2.1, 18.8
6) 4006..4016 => -2.3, 21.4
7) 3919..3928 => 0.8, 13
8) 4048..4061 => -1.1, 20.6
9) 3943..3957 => -0.1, 15.4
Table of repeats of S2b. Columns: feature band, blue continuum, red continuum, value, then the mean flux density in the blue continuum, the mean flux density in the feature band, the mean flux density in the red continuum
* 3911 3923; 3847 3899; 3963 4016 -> -0.45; 13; 15.1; 17.1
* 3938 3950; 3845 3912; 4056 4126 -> 1.48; 13.3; 13.6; 20.5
